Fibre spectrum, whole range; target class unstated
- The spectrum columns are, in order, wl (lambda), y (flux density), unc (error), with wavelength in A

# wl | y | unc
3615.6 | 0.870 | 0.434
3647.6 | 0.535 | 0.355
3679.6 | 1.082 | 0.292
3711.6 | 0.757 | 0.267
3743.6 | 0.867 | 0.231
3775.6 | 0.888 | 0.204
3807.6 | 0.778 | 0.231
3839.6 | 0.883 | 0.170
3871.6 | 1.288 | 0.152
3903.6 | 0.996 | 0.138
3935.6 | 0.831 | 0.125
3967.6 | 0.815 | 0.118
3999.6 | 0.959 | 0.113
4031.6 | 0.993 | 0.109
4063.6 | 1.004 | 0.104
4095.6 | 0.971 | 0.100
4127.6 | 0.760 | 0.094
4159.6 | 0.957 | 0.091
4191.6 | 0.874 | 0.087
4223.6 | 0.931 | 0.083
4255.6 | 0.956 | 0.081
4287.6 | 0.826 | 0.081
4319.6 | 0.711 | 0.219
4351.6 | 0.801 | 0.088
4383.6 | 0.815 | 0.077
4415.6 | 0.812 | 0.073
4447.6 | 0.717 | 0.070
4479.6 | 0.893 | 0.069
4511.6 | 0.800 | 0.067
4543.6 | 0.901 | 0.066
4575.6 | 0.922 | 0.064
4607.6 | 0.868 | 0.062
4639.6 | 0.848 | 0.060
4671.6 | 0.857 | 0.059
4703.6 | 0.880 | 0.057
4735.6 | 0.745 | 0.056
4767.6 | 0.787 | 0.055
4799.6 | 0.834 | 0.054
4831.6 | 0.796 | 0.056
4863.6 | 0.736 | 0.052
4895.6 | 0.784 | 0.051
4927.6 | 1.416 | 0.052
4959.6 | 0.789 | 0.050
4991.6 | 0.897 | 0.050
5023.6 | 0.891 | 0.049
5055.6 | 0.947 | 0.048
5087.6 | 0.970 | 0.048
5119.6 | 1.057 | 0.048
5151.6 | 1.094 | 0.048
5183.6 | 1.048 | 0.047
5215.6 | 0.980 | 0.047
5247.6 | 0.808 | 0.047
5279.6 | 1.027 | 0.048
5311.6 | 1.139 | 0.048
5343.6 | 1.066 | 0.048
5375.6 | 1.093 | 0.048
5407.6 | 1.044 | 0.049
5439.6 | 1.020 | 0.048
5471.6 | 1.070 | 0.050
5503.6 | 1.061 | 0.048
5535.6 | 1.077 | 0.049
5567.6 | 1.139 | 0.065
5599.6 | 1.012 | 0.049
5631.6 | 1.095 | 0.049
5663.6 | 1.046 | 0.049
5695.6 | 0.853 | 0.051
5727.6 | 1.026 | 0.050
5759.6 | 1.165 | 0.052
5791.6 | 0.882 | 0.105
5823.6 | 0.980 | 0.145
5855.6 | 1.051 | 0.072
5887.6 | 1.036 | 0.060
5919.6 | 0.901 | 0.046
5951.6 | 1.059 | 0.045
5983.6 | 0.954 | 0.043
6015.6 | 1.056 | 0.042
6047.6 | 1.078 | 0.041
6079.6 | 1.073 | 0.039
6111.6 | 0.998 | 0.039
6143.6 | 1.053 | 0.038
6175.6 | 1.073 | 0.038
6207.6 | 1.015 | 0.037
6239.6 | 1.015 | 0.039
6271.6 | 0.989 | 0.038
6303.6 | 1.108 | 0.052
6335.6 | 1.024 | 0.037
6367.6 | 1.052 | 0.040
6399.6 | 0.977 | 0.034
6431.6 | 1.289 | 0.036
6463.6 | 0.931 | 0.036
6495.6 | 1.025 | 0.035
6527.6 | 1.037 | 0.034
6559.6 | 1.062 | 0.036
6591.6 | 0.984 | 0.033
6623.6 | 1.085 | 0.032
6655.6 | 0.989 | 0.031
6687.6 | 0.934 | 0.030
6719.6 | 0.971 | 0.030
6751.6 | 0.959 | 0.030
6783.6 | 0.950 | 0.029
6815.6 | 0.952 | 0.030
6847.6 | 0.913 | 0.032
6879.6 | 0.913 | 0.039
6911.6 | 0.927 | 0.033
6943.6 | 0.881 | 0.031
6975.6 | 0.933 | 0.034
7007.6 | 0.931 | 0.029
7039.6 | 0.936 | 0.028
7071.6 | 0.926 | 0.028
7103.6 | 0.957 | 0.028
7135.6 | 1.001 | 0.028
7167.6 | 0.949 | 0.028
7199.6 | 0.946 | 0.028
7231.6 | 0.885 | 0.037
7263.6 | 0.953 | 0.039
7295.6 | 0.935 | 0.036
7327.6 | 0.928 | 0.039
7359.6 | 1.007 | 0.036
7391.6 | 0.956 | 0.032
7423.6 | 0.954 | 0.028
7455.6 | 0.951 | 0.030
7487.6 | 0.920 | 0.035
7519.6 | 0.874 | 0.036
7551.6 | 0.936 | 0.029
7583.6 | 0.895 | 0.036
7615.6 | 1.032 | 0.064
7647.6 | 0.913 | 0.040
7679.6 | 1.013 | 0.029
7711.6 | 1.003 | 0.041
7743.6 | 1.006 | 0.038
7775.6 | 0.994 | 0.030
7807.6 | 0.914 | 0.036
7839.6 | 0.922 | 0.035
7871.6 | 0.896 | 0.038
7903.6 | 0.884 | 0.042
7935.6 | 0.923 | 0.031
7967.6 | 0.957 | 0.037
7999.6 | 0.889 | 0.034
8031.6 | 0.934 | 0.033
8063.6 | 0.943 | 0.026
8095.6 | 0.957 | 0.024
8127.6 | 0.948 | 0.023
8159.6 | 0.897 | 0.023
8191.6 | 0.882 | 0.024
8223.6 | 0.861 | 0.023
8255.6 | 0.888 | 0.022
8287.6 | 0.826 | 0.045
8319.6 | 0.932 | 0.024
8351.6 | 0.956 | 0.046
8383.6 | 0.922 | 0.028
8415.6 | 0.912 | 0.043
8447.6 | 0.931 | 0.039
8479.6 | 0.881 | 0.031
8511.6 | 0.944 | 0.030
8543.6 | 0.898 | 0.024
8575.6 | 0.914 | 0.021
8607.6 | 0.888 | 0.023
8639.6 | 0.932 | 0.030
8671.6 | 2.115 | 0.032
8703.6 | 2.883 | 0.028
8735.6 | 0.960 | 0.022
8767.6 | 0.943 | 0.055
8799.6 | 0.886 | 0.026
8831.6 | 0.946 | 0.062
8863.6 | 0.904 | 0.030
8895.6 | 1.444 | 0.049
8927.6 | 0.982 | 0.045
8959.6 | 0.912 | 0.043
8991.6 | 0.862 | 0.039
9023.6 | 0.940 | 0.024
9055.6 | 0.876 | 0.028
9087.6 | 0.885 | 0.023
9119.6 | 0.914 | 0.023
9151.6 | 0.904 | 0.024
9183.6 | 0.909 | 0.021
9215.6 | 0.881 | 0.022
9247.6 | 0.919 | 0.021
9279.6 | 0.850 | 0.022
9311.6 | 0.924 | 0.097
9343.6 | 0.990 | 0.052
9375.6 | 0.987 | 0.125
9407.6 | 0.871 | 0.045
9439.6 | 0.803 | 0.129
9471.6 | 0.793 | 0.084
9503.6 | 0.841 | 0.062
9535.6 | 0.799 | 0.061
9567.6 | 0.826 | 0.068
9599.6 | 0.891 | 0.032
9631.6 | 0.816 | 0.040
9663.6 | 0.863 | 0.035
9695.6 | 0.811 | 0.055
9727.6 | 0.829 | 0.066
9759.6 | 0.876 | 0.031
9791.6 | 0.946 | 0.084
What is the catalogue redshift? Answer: 0.32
